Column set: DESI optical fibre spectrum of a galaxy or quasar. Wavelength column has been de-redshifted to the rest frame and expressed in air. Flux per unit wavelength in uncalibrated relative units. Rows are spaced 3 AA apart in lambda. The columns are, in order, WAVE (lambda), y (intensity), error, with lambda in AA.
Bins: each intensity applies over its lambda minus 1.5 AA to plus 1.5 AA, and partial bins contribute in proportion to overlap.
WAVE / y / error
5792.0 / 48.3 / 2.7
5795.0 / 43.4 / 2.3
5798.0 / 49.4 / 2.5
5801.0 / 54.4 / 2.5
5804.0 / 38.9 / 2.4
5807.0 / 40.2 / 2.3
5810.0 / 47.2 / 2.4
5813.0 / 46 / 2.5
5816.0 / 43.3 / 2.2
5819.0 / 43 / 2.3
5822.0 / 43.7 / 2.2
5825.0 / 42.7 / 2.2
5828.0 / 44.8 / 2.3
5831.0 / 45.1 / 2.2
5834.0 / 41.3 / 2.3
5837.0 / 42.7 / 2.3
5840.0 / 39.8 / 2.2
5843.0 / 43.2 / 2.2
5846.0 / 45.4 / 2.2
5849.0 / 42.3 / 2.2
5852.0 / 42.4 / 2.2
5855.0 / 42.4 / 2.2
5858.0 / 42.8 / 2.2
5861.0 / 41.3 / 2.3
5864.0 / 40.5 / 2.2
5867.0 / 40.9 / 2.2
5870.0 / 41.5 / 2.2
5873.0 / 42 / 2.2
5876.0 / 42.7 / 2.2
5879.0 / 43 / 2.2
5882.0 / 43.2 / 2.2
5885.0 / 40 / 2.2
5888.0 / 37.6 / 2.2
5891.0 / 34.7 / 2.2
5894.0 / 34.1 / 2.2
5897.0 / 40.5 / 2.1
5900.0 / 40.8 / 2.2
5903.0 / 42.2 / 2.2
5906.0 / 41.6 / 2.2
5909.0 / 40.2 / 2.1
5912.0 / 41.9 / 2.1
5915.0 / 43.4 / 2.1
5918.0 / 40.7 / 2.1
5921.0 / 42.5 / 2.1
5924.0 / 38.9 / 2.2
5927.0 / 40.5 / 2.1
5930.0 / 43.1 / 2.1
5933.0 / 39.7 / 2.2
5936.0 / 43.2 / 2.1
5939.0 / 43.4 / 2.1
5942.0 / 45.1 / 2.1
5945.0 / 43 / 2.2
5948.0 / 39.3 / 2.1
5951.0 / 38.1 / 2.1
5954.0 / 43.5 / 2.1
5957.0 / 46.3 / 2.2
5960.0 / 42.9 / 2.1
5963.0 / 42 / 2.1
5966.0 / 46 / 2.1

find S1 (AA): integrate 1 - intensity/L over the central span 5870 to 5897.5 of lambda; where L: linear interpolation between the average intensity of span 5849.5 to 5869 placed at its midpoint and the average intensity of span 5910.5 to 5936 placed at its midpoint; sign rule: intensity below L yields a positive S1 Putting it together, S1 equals 1.2 AA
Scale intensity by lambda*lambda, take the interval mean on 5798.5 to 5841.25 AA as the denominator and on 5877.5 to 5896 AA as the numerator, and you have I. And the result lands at 0.9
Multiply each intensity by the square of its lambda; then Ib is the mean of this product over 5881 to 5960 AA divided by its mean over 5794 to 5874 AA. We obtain 0.98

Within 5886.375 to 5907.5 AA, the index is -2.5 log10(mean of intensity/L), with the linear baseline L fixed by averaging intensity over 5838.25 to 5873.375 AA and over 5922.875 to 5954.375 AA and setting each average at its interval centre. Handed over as 0.08 mag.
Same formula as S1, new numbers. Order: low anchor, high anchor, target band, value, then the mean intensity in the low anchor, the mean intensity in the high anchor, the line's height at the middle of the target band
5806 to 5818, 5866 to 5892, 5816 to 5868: 0.1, 44.3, 40.7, 42.7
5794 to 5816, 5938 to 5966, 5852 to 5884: 1.7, 45.5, 42.8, 44.4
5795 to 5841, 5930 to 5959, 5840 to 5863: 0.6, 44.2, 42.4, 43.7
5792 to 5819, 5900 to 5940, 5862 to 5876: 0.6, 45.4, 41.6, 43.3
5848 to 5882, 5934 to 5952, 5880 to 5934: 2.2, 42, 42.1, 42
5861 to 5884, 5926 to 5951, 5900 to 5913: 0.2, 41.9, 42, 41.9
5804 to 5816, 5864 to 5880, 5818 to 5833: -0.2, 43.6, 41.8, 43.2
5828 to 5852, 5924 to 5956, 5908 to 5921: 0.1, 42.9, 41.8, 42.1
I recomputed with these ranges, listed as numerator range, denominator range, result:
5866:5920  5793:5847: 0.94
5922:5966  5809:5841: 1.01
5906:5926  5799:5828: 0.96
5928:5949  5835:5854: 1.03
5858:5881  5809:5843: 0.97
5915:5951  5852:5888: 1.02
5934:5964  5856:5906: 1.08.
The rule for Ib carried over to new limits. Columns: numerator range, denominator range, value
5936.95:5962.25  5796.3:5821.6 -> 0.99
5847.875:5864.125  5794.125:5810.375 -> 0.94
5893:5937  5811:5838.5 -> 0.97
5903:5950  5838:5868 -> 1.02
